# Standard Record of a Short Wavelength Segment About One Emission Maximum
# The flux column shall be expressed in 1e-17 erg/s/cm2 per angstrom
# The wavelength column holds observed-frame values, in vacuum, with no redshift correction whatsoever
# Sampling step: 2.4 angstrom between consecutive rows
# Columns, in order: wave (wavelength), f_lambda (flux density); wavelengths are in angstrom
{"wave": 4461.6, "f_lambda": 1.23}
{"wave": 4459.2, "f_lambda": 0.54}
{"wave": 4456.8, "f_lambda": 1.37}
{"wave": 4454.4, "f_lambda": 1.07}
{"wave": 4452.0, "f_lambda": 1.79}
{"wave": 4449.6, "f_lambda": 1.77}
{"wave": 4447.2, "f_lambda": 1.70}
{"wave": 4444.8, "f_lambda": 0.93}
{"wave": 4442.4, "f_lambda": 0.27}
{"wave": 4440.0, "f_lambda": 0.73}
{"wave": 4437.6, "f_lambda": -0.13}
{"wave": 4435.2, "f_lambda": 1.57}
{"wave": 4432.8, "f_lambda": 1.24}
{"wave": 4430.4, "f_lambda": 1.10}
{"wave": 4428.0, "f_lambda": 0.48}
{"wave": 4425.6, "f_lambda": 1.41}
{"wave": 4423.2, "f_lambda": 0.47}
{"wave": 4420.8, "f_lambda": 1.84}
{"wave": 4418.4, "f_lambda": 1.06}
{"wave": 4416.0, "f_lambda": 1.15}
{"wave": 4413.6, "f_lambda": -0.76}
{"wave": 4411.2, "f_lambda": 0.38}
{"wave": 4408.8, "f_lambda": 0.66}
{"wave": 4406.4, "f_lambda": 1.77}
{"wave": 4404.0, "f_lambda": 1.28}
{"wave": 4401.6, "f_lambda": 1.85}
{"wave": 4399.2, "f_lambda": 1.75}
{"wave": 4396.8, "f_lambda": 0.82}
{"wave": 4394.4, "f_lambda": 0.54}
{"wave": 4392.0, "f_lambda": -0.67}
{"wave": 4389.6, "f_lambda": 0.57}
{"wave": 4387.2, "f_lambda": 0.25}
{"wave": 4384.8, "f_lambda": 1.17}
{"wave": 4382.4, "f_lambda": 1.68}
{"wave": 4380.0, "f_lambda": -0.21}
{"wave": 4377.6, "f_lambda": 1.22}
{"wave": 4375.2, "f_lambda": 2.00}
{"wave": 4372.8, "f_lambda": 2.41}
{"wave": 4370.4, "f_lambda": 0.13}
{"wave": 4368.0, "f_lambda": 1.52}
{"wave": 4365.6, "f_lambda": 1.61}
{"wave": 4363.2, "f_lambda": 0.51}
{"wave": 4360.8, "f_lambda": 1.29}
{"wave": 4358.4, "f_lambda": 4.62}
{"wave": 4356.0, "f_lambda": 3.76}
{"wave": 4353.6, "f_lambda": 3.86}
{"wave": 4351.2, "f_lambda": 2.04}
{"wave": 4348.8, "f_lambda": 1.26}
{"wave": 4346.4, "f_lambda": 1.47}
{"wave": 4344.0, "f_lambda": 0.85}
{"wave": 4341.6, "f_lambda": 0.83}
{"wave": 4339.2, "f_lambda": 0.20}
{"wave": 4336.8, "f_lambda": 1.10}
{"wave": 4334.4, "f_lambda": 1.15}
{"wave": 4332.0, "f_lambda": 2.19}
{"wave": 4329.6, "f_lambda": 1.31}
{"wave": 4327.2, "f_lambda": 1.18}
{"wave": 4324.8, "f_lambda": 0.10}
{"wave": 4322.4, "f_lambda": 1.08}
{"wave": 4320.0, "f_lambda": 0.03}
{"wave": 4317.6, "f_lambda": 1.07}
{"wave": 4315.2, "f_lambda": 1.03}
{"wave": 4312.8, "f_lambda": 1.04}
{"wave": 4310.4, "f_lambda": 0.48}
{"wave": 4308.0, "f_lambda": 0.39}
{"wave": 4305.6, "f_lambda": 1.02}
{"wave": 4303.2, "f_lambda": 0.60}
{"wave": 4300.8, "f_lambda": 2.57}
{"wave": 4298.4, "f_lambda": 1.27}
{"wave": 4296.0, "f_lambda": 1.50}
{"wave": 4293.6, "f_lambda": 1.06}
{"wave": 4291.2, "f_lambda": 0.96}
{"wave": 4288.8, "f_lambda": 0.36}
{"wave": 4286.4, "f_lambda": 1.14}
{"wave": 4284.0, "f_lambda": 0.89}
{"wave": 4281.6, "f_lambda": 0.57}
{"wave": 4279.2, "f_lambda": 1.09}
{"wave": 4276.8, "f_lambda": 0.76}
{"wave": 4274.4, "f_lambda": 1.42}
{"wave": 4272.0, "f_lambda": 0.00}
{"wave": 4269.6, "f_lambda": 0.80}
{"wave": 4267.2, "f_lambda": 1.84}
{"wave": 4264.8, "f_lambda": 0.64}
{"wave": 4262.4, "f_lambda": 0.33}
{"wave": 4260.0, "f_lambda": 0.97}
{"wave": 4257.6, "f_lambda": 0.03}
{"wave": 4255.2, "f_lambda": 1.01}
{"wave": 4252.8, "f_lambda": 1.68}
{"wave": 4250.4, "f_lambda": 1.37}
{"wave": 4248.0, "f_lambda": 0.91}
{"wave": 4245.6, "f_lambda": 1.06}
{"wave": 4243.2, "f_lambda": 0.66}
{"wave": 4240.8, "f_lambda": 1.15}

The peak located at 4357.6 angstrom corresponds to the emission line [O II]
